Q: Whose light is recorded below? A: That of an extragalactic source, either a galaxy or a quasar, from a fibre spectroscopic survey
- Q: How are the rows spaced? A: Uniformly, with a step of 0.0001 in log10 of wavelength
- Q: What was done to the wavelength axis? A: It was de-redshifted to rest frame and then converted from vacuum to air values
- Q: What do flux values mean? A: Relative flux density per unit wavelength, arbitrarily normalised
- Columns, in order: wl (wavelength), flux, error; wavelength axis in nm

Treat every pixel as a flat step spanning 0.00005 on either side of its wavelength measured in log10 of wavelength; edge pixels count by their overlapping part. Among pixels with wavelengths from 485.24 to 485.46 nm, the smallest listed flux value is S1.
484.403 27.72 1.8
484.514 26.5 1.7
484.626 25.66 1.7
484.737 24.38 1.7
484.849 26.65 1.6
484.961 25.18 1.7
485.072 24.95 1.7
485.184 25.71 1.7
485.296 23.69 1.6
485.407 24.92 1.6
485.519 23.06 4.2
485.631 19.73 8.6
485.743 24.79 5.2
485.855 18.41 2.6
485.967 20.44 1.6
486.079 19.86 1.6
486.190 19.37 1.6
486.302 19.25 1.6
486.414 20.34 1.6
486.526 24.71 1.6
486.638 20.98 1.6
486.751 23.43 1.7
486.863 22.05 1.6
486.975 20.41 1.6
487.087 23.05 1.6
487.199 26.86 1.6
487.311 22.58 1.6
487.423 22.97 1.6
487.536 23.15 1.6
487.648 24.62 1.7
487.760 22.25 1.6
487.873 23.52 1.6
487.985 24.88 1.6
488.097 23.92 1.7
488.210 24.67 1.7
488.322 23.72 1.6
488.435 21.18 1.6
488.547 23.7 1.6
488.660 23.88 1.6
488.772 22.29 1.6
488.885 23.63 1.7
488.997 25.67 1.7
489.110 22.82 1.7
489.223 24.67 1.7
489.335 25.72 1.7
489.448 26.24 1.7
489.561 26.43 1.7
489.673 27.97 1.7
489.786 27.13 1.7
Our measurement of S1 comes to 23.69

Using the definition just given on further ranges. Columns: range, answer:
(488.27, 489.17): 21.18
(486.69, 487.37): 20.41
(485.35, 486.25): 18.41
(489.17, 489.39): 24.67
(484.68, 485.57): 23.06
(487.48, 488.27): 22.25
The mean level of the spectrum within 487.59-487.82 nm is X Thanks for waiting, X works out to 23.4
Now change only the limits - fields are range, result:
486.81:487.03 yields 21.2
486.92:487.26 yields 23.5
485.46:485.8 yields 22.5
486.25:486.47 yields 19.8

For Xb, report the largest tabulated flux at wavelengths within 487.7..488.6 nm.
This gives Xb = 24.88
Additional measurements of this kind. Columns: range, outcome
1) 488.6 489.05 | 25.67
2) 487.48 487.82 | 24.62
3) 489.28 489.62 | 26.43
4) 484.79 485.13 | 26.65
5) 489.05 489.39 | 25.72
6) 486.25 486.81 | 24.71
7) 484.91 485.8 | 25.71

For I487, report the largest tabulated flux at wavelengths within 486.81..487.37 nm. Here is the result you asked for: 26.86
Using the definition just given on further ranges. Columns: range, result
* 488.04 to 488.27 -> 24.67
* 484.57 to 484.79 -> 25.66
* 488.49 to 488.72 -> 23.88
